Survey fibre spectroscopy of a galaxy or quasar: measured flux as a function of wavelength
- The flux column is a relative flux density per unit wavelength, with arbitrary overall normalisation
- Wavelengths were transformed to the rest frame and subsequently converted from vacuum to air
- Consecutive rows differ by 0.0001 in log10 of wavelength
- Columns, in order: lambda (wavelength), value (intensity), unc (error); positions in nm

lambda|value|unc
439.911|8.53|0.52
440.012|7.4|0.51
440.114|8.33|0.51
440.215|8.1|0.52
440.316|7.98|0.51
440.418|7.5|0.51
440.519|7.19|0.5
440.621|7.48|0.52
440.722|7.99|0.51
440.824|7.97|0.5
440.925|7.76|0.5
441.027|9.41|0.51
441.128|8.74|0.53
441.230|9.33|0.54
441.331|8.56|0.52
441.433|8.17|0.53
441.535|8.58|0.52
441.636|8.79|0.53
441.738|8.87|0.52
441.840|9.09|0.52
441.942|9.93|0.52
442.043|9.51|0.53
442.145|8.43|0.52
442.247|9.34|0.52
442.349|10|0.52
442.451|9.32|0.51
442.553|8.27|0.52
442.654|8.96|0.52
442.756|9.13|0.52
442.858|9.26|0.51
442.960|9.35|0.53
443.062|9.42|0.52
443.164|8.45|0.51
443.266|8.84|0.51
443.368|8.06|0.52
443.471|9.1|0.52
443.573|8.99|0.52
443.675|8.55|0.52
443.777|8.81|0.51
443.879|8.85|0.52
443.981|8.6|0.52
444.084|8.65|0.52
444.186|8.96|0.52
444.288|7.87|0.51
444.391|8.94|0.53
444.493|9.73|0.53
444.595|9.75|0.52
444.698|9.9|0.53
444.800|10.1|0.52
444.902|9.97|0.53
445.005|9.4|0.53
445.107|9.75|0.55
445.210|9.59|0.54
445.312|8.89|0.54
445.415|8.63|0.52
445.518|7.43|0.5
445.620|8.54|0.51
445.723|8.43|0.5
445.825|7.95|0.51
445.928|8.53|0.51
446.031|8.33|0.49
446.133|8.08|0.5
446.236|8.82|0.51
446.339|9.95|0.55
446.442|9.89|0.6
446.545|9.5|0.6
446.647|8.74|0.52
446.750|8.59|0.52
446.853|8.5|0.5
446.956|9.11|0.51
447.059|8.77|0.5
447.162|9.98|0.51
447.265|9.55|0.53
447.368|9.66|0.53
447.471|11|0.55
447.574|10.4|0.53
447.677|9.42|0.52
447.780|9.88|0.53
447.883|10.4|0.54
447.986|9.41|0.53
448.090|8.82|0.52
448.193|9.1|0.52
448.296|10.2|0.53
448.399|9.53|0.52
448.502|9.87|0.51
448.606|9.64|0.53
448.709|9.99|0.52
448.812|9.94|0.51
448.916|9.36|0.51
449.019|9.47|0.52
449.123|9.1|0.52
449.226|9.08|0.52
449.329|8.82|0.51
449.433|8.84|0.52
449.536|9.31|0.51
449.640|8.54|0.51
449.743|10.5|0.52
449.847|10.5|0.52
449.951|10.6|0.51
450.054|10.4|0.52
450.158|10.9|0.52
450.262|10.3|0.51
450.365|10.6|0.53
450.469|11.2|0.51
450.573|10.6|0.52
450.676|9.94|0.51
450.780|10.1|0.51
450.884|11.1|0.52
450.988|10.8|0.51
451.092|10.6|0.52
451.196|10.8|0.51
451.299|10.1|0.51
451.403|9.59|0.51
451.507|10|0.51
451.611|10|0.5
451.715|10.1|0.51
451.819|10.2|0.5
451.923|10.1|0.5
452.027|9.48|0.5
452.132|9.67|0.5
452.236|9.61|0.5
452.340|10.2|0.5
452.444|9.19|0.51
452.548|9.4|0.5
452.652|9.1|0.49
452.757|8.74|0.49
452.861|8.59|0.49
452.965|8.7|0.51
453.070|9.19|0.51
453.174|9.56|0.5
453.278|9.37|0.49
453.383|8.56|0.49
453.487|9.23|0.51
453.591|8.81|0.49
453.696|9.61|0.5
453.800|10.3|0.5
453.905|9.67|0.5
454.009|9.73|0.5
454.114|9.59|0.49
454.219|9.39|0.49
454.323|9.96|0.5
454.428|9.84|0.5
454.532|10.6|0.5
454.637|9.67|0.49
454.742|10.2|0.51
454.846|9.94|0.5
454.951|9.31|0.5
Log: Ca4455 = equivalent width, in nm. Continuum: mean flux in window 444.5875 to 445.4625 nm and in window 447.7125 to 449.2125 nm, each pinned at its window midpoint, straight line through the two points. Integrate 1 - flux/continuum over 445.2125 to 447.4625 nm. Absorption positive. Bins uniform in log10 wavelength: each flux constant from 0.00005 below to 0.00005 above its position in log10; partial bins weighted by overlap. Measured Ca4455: 0.16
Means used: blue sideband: 9.54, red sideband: 9.61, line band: 8.91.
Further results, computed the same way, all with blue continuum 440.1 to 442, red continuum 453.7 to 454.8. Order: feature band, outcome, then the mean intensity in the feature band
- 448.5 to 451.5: -0.193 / 10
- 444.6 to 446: -0.021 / 9.02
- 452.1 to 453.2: 0.052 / 9.26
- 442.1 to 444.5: -0.064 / 8.9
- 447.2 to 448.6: -0.092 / 9.78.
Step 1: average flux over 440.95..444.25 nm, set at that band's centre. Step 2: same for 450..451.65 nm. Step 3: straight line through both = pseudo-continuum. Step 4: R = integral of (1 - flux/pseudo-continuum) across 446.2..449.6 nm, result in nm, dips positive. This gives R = 0.15 nm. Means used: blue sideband 8.93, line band 9.47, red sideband 10.4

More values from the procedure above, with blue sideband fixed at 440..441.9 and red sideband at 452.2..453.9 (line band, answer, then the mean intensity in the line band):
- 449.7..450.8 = -0.180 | 10.5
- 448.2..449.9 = -0.111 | 9.53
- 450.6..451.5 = -0.124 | 10.4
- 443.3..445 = -0.100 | 9.06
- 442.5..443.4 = -0.045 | 8.89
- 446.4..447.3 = -0.041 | 9.17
